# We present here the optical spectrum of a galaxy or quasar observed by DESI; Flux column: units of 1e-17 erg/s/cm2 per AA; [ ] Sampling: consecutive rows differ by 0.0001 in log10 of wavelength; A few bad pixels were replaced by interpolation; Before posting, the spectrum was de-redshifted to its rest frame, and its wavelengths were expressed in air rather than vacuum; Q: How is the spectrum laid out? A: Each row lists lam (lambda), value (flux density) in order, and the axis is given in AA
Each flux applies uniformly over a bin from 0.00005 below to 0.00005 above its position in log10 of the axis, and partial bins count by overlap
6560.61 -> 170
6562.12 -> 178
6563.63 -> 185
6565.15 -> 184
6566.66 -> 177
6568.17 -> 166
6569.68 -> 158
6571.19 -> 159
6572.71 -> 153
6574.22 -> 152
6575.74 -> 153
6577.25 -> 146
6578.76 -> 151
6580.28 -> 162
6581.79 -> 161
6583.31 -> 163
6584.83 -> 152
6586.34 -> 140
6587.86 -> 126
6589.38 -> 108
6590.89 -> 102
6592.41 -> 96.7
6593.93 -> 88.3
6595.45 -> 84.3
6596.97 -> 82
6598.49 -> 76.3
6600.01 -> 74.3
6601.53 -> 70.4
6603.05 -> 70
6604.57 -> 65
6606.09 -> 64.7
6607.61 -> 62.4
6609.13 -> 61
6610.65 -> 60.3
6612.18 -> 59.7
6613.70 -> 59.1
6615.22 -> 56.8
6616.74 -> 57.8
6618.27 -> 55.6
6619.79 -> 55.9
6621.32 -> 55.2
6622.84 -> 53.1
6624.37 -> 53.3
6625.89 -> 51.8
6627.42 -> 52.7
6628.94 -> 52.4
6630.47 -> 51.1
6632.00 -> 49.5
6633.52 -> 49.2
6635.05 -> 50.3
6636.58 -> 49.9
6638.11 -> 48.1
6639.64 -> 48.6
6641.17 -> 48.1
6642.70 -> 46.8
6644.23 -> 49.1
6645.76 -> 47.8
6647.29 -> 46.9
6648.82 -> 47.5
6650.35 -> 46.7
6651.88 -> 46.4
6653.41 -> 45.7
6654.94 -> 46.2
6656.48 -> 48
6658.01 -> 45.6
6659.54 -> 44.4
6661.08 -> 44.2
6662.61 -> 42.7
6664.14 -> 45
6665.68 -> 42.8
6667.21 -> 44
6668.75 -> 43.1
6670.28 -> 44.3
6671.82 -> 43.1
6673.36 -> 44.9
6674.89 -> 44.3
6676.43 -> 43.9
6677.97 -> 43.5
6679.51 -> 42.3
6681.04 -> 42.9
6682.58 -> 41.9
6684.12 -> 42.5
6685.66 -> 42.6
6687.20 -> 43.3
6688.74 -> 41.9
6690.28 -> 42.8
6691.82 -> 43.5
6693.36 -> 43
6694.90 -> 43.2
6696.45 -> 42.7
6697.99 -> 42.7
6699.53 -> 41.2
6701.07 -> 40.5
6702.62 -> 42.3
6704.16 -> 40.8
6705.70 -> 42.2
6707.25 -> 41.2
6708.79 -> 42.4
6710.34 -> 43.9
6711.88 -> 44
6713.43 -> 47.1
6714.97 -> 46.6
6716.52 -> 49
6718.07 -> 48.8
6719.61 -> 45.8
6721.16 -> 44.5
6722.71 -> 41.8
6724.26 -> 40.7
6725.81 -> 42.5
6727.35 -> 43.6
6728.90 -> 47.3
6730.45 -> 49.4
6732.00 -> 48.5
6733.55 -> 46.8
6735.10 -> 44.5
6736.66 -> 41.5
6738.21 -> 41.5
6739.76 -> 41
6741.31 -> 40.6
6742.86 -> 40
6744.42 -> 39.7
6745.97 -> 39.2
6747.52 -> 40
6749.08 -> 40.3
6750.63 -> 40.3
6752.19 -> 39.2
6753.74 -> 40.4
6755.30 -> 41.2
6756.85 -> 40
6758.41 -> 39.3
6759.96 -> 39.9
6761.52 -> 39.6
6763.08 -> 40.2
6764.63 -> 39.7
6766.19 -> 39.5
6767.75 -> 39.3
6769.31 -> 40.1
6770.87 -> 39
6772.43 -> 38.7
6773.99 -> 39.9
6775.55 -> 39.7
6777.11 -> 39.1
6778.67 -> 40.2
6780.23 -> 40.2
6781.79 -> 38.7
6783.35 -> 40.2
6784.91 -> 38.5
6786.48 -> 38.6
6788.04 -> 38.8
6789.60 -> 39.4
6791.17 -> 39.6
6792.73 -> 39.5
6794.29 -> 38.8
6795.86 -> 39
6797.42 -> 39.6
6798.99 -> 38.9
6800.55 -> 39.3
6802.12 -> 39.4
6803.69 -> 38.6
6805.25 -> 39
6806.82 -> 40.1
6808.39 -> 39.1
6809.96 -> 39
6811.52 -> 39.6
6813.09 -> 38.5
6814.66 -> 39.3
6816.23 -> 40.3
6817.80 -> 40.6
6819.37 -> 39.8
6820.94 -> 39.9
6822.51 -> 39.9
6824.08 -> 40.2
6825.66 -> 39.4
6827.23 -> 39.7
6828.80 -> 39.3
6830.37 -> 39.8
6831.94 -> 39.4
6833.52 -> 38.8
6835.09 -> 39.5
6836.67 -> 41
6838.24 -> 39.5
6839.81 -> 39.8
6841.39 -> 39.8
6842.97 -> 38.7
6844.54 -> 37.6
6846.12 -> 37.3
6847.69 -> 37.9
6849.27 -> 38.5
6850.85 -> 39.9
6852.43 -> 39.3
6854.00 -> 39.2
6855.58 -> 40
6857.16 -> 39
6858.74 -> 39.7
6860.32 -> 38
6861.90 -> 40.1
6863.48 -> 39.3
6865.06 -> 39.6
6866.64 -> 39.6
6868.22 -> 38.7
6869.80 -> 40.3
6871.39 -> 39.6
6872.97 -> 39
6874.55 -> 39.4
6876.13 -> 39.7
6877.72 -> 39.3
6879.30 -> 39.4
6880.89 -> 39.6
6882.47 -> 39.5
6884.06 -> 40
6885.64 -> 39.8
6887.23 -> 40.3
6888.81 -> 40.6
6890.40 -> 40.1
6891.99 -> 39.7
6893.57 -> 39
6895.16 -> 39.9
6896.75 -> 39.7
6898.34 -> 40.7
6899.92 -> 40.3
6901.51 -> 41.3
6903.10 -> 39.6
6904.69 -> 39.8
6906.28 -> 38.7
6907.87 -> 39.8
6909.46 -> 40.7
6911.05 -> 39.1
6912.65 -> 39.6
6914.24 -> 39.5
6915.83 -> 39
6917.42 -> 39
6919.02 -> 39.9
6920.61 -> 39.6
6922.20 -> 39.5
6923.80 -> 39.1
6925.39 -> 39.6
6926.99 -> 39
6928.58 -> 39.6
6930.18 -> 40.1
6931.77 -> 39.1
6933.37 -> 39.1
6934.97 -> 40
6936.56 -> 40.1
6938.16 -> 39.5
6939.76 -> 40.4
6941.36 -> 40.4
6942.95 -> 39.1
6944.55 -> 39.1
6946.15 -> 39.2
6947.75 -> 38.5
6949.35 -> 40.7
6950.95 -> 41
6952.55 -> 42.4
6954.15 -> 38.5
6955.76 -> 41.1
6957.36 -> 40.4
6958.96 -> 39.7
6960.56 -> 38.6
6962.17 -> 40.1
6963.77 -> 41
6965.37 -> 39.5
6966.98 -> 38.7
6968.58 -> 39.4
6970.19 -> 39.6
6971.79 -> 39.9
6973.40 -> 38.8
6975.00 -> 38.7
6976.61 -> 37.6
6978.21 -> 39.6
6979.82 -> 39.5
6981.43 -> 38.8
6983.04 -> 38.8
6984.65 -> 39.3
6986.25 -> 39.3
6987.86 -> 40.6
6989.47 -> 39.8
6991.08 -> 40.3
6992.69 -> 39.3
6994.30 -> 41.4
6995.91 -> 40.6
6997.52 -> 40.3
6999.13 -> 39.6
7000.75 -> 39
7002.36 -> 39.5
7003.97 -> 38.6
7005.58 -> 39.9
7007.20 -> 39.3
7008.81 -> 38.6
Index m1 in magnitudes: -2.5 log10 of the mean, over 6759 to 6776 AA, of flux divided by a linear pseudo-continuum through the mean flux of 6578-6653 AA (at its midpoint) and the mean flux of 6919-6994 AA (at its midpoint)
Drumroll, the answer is 0.42 mag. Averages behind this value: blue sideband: 73.5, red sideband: 39.6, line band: 39.6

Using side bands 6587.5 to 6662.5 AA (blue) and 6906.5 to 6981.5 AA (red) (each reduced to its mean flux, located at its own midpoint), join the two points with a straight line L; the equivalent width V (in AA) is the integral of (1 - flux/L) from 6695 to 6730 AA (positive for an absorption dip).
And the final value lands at 6.7 AA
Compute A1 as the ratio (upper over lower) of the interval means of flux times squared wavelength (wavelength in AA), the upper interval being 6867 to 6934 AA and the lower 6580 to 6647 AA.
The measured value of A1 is 0.59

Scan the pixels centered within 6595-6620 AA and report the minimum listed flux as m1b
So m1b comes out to 55.6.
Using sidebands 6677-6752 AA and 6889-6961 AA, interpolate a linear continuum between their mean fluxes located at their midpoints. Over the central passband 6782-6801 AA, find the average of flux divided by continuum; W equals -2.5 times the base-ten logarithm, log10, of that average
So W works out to 0.07 mag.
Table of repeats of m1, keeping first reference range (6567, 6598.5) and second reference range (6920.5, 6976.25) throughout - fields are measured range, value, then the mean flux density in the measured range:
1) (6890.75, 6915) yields 0.28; 39.8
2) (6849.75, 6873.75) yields 0.49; 39.4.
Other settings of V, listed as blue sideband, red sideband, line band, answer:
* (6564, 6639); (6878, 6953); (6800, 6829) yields 9.0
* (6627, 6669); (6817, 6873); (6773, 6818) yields 2.2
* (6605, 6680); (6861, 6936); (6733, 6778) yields 5.0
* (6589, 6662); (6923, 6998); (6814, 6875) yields 9.0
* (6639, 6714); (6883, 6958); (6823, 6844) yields 0.9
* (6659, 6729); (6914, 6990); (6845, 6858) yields 0.7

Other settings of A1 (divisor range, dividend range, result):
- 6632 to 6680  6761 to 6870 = 0.90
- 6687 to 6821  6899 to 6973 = 1.02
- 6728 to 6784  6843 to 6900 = 1.00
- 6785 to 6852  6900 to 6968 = 1.05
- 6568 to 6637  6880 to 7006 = 0.48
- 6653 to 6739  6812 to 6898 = 0.94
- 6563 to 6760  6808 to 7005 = 0.67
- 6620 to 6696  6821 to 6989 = 0.92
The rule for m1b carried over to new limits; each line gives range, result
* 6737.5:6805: 38.5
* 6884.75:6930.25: 38.7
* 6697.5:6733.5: 40.5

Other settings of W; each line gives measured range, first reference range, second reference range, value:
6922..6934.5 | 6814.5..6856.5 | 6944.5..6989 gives 0.005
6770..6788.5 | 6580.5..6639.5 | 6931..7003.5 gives 0.436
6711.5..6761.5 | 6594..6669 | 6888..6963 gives 0.150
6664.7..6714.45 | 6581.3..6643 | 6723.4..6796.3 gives 0.287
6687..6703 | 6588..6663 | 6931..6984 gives 0.284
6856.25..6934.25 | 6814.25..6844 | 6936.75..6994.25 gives 0.002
